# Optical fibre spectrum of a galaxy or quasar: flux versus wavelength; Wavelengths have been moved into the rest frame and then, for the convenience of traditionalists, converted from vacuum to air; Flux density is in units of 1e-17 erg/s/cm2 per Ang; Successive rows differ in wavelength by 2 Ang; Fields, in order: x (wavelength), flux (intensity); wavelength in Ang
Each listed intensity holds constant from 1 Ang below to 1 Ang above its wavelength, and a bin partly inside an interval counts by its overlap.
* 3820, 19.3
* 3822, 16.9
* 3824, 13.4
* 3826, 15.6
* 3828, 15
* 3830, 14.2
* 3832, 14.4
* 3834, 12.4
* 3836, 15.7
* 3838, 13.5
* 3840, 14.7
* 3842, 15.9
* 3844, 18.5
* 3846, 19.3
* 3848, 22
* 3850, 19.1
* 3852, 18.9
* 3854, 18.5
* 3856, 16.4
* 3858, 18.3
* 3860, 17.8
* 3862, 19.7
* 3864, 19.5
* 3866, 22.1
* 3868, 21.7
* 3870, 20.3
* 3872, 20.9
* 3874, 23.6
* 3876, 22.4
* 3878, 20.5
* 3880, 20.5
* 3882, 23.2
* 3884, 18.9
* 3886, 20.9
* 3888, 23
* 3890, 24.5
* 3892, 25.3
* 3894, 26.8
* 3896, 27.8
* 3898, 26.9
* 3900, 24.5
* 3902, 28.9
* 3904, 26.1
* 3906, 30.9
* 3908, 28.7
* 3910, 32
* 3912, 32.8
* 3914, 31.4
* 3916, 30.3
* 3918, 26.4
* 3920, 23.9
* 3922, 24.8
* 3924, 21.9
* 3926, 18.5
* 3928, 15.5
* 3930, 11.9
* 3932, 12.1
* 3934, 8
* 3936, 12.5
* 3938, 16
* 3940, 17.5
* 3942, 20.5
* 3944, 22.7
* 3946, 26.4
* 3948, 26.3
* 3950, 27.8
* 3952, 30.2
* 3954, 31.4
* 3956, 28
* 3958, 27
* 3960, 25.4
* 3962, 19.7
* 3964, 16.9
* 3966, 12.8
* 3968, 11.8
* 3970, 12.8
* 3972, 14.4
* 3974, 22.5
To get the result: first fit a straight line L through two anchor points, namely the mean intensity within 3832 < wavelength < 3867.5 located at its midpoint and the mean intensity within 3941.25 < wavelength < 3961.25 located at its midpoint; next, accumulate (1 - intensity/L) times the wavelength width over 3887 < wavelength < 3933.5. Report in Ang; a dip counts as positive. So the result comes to -4.11 Ang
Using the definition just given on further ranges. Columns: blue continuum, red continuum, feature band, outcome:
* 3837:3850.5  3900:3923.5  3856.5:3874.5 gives 0.7 Ang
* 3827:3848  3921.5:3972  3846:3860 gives -2.2 Ang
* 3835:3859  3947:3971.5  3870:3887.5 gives -2.3 Ang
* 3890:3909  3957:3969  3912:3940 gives 4.8 Ang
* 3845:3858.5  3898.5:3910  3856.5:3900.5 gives 2.8 Ang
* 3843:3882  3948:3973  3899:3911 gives -4.5 Ang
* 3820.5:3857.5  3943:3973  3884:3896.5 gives -3.4 Ang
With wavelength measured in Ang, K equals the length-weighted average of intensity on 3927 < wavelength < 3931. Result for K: 13.7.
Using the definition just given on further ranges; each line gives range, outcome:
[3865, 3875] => 21.7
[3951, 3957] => 29.9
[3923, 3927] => 20.2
